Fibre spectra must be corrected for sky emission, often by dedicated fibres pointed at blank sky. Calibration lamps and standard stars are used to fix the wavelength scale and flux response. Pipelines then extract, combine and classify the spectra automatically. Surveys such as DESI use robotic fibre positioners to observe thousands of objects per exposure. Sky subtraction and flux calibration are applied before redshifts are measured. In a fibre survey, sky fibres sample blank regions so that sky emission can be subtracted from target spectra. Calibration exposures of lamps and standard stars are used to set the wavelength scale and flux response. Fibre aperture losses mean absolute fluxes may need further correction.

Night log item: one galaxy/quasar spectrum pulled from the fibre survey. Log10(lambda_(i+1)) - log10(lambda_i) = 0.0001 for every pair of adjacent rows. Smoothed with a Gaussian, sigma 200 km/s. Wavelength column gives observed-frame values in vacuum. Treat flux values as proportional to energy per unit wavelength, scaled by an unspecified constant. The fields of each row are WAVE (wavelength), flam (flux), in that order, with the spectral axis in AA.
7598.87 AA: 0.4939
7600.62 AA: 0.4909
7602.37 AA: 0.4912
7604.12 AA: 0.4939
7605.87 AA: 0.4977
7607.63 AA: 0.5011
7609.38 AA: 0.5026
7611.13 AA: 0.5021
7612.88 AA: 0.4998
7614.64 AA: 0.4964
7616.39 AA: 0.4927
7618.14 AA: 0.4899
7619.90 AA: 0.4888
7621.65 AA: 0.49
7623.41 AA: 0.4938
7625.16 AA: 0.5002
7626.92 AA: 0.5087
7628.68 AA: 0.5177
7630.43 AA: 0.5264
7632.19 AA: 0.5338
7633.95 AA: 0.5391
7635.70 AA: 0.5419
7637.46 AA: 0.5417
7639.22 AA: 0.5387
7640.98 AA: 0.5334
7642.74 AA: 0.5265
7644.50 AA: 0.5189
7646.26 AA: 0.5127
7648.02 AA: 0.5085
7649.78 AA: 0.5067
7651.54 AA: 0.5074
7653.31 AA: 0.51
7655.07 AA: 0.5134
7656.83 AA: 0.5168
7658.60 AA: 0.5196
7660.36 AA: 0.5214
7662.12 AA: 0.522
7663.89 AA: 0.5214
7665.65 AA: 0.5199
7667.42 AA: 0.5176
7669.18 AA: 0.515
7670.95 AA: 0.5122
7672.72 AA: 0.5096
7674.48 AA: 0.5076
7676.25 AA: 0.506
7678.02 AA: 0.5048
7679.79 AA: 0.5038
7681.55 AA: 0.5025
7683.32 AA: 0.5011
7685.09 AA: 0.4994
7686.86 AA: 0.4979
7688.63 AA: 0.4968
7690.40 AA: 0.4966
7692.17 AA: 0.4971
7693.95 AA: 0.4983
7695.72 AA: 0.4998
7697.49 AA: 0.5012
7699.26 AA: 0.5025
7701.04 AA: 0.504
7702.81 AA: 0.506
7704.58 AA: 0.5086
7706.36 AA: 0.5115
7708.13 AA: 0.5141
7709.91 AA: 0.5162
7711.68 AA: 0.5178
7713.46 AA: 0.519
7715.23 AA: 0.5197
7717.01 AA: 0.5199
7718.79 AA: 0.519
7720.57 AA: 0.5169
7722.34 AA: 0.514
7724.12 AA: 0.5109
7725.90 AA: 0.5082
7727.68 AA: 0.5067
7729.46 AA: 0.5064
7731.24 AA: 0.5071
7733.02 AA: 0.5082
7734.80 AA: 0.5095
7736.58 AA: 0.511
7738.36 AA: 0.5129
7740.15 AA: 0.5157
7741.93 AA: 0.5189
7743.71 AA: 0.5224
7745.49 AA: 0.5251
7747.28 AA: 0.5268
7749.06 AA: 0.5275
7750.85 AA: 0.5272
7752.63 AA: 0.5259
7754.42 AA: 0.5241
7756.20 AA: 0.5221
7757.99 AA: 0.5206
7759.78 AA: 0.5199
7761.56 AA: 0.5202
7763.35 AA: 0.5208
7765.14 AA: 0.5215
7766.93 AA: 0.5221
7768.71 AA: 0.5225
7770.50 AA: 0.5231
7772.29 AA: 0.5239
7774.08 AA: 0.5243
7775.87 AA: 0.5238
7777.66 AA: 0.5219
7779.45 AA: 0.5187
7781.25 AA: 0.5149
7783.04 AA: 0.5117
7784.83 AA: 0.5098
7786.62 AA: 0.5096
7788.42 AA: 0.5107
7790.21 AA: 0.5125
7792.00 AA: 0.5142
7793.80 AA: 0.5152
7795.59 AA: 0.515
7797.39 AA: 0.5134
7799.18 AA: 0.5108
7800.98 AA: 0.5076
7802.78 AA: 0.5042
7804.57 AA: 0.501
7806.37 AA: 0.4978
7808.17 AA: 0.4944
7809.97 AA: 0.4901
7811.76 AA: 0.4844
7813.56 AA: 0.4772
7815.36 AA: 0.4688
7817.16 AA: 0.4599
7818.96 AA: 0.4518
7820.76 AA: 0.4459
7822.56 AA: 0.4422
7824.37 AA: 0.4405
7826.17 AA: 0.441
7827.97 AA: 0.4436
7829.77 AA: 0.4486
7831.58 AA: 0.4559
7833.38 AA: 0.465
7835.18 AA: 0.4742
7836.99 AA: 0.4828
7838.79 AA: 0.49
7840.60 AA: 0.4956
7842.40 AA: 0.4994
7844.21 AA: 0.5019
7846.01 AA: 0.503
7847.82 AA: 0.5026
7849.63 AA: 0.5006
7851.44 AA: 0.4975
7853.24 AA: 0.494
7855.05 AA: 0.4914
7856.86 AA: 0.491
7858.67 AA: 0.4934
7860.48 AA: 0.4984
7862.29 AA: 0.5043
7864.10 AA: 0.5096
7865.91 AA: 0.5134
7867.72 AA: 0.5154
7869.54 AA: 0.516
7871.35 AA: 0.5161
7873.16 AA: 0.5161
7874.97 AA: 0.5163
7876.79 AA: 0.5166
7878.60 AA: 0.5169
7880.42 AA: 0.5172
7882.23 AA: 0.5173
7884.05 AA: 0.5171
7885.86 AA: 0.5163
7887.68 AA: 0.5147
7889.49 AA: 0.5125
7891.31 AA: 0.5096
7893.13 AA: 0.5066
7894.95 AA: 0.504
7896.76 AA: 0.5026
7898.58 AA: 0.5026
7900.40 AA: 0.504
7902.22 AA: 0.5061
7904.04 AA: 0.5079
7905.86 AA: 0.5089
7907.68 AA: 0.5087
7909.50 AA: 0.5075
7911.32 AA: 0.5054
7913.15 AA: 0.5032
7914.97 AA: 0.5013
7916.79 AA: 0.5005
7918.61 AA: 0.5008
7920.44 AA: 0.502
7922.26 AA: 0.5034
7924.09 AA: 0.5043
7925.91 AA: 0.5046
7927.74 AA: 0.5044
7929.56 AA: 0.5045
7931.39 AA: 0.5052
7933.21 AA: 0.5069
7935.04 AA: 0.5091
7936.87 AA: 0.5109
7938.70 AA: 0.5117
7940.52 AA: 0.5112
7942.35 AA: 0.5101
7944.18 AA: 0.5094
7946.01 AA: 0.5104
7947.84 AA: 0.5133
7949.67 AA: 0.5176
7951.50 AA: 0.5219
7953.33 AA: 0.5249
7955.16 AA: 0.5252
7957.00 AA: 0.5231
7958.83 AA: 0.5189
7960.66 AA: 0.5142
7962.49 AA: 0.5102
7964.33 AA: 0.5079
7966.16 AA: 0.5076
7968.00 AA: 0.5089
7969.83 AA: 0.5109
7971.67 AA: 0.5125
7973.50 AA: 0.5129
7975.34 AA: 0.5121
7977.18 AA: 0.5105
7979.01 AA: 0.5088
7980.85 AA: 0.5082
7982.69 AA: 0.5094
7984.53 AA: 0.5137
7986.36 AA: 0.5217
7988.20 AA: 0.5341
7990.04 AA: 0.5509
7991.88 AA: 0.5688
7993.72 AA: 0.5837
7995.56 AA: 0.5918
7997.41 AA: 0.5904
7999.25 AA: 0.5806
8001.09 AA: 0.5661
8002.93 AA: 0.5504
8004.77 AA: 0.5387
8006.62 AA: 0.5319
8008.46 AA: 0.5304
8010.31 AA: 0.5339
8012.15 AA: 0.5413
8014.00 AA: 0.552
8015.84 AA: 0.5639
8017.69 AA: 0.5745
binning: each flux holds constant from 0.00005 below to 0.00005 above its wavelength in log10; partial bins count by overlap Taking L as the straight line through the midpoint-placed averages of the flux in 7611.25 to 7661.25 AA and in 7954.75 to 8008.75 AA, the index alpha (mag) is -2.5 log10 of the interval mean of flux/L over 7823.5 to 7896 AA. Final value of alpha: 0.06 mag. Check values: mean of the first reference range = 0.514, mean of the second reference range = 0.532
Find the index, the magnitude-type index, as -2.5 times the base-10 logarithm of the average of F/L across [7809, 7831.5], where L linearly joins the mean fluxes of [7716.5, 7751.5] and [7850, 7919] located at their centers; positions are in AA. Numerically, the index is 0.12 mag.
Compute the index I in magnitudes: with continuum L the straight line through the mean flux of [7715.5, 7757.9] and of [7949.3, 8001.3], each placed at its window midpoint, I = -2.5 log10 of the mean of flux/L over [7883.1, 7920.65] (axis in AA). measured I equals 0.04 mag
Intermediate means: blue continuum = 0.517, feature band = 0.507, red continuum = 0.53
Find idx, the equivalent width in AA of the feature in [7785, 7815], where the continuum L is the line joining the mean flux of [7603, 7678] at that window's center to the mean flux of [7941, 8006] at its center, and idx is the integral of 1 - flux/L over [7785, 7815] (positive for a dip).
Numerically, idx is 1.0 AA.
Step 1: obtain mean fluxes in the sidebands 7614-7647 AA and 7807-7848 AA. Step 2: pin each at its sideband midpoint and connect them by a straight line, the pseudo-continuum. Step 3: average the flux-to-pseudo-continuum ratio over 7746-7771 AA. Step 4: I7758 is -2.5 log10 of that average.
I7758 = -0.08 mag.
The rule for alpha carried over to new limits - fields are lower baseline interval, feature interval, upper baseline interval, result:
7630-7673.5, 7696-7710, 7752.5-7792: 0.03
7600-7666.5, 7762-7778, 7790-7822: -0.06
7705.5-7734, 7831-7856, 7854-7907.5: 0.04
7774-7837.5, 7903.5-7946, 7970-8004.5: 0.03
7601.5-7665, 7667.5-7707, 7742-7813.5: 0.02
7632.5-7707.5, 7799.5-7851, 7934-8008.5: 0.09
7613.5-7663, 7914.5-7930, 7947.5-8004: 0.05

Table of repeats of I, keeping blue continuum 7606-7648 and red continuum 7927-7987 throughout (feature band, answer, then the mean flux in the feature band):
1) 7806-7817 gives 0.06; 0.483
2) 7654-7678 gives -0.01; 0.515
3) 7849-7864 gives 0.03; 0.497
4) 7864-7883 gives -0.01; 0.516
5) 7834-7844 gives 0.05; 0.489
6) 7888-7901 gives 0.01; 0.507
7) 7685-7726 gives 0.01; 0.508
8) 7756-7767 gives -0.02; 0.521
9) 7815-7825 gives 0.14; 0.451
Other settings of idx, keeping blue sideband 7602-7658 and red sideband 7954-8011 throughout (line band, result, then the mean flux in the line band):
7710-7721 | -0.1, 0.519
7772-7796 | 0.2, 0.516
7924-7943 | 0.8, 0.508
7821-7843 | 2.5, 0.464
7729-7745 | 0.1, 0.513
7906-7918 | 0.5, 0.505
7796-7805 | 0.2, 0.508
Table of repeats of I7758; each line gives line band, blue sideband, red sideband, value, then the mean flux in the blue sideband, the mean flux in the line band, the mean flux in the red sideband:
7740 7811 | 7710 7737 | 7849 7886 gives -0.01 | 0.513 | 0.516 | 0.508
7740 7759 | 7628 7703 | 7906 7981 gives -0.02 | 0.513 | 0.524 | 0.51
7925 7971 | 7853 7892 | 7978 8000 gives 0.04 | 0.51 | 0.512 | 0.546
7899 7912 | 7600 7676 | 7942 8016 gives 0.04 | 0.512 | 0.507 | 0.53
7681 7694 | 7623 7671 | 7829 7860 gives 0.03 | 0.52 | 0.498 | 0.488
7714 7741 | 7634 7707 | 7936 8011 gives 0.01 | 0.512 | 0.512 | 0.528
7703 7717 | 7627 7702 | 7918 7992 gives 0.00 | 0.514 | 0.515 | 0.514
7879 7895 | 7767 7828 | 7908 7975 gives -0.02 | 0.497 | 0.513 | 0.51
